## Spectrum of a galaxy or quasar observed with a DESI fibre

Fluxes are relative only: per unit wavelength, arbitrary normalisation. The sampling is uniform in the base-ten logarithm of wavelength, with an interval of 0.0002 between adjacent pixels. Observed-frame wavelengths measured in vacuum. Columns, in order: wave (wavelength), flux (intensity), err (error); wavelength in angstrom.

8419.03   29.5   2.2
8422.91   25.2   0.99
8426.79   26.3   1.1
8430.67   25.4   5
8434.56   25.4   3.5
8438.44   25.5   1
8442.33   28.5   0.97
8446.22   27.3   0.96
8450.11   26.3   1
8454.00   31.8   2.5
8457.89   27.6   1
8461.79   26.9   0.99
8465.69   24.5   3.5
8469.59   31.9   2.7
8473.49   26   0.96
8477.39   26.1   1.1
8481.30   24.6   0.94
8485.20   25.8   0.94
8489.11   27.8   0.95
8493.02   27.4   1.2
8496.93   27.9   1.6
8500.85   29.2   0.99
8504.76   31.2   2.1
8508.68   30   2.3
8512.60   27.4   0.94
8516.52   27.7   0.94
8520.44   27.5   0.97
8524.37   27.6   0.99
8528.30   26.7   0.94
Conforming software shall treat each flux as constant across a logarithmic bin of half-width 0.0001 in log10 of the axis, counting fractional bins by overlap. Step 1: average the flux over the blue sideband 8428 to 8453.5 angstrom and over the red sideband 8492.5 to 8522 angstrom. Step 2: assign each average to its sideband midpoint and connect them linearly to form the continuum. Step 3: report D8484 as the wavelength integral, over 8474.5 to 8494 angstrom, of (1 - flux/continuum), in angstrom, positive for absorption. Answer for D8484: 1.2 angstrom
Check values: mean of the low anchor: 26.7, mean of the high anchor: 28.6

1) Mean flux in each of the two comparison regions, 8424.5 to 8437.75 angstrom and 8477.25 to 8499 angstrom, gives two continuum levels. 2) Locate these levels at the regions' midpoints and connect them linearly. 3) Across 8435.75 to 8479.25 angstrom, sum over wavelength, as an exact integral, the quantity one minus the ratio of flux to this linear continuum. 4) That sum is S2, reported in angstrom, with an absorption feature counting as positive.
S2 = -2.2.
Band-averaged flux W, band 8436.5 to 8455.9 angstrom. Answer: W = 27.9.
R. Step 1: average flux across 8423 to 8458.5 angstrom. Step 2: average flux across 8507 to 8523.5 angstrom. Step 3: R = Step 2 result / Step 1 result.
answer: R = 1.0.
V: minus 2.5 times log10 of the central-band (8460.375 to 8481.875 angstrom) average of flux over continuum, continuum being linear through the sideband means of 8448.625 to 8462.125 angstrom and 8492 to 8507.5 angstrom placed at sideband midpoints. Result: 0.07 mag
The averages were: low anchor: 28.4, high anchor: 29.1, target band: 26.8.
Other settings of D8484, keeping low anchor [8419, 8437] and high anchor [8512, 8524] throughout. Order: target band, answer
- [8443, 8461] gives -1.2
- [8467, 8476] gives -0.6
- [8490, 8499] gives -0.2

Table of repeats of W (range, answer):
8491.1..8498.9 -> 27.6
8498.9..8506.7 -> 30.2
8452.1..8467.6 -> 27.7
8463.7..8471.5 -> 28.2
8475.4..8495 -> 26.3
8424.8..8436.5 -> 25.7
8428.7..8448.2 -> 26.4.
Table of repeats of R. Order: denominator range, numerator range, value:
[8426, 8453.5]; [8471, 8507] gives 1.03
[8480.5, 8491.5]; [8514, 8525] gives 1.05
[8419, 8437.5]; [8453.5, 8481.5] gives 1.05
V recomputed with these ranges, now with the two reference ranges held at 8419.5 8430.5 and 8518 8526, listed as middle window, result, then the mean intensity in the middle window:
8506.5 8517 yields -0.043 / 28.5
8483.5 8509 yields -0.047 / 28.4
